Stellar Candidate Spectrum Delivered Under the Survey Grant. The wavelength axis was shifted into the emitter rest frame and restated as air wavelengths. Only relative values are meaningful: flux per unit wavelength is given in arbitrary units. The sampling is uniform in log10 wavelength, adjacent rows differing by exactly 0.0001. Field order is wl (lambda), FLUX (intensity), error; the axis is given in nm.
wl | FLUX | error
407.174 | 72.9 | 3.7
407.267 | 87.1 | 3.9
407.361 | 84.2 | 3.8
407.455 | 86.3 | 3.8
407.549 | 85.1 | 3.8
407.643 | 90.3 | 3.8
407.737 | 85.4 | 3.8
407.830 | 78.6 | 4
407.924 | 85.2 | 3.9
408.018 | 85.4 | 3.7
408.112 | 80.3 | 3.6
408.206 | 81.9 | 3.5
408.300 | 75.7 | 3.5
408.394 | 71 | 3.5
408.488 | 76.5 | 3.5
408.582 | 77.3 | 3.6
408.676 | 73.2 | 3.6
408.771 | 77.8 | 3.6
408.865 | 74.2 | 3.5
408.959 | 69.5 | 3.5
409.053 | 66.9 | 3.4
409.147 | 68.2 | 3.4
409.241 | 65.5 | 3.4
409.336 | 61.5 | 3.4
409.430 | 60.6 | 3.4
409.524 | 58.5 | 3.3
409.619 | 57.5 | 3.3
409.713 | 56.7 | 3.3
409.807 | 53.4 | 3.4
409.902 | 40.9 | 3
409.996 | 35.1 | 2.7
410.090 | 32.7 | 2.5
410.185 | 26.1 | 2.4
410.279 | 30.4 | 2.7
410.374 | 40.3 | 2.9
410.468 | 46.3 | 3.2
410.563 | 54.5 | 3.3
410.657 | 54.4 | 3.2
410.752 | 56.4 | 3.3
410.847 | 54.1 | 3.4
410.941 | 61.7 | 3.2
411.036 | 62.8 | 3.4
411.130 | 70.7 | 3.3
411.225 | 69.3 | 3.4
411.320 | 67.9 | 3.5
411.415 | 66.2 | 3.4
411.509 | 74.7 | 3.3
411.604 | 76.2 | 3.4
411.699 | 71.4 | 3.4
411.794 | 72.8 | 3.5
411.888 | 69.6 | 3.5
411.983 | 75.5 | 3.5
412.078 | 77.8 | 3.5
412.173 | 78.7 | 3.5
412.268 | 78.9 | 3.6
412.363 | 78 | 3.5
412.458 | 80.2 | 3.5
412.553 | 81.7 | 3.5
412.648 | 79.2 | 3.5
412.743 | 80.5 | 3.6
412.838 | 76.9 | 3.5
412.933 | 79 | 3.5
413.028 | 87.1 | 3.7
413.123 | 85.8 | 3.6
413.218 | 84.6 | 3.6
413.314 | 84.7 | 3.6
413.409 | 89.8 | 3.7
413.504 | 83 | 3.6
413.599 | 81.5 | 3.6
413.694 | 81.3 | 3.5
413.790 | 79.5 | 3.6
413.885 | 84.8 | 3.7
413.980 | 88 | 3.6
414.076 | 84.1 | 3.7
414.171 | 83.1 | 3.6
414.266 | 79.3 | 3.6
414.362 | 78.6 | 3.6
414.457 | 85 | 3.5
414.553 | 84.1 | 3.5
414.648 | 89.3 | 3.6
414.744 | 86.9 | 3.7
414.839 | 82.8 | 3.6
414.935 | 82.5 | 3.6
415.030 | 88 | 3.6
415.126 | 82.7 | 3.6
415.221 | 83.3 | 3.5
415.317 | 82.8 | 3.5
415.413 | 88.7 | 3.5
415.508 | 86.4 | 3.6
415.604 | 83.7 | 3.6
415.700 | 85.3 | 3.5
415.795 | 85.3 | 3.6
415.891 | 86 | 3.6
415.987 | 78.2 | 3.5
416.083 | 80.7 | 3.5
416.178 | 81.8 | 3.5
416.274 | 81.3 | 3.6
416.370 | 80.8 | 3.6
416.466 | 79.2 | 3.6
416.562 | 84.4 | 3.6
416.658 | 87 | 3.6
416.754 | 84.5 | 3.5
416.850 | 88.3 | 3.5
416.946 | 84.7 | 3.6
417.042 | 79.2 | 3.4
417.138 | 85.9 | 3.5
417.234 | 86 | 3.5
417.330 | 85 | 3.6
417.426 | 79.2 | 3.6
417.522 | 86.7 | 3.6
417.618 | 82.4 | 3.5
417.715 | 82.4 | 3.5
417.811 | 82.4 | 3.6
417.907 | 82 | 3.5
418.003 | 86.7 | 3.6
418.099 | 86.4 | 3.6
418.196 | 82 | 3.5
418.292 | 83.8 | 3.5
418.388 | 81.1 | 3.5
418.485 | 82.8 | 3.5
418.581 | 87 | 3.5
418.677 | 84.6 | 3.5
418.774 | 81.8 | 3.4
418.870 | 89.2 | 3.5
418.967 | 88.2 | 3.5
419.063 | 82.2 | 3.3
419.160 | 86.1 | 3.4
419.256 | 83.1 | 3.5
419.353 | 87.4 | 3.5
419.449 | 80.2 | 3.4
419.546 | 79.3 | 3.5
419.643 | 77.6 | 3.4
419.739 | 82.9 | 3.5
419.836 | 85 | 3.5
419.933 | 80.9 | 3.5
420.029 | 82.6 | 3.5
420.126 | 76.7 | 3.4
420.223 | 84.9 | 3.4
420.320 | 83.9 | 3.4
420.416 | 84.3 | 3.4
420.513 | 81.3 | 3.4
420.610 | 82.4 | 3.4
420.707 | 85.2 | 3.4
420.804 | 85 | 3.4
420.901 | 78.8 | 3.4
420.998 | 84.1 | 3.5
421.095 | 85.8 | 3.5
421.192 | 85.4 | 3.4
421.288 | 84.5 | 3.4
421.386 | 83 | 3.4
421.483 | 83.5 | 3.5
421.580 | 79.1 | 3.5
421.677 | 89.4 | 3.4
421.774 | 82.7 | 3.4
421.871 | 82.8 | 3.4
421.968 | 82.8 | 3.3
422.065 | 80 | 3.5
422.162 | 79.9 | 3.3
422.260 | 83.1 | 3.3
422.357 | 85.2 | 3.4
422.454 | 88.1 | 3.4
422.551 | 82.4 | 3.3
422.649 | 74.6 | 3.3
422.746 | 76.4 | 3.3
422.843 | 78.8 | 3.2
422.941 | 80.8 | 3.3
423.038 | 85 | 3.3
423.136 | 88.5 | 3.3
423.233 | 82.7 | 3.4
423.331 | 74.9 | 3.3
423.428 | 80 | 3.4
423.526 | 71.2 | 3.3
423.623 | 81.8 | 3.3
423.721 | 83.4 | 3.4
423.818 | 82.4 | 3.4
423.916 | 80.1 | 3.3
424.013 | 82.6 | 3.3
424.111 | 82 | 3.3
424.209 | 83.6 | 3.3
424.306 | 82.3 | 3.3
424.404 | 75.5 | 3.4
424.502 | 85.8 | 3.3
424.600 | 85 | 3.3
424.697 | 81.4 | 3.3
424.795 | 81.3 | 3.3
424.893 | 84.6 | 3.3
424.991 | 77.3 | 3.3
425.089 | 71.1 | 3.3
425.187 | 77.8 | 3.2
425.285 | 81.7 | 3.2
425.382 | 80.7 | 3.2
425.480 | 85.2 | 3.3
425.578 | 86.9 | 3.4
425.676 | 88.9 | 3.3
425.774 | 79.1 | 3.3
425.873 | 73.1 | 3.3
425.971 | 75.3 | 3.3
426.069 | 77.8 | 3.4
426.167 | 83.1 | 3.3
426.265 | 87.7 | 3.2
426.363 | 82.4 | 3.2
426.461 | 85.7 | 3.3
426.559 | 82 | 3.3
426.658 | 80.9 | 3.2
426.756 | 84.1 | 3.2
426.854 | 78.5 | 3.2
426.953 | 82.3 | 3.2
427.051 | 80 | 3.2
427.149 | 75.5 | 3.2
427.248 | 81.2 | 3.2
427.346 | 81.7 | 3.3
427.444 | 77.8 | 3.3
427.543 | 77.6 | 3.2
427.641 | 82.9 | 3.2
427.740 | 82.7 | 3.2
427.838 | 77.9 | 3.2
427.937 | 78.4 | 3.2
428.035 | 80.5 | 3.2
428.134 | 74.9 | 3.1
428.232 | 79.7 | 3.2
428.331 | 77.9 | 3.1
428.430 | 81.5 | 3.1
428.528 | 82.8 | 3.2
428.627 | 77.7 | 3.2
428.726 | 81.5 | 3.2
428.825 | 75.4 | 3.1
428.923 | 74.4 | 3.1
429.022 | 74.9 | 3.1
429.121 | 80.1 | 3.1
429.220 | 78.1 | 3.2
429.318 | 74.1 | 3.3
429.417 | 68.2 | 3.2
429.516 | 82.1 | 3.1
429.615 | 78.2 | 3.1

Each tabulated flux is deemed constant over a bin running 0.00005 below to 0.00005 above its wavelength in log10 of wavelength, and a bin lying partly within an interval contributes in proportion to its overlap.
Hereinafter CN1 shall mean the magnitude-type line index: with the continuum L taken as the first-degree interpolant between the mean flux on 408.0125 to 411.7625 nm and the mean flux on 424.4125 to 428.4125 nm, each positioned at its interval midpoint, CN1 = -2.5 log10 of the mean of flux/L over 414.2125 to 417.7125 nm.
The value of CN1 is -0.21 mag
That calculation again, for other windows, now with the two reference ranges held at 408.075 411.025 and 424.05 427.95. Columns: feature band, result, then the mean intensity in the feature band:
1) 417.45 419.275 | -0.19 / 84.2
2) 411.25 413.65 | -0.24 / 78.4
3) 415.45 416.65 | -0.22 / 83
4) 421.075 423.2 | -0.09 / 82.8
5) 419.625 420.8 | -0.13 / 82.5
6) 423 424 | -0.05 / 81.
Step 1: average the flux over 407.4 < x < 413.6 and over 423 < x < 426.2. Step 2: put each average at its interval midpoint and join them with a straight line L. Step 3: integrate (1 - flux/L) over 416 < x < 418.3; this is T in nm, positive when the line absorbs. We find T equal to -0.26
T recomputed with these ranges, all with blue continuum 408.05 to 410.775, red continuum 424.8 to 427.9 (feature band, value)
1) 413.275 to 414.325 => -0.30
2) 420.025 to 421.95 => -0.24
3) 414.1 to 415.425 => -0.35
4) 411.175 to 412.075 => -0.14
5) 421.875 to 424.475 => -0.15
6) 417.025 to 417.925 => -0.18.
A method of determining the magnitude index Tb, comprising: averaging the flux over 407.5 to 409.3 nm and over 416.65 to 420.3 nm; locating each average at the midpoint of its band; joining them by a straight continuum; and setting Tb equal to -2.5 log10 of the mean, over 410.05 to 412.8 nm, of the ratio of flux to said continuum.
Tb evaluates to 0.22 mag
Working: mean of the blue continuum 77.2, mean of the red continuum 83.6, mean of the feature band 64.6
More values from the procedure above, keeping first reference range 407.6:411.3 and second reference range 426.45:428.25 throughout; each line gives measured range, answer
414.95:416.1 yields -0.218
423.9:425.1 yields -0.053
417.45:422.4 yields -0.142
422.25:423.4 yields -0.080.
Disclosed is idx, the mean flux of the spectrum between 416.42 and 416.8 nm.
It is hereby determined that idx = 83.7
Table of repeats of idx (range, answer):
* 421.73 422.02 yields 82.9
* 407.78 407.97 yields 82.3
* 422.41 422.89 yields 80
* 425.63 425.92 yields 80.1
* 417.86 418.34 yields 84.2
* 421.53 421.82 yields 83.8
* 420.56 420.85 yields 84.1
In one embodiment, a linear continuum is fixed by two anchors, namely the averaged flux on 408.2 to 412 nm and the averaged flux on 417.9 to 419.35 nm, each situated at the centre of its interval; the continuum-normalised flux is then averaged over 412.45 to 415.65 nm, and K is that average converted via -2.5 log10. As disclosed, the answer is -0.16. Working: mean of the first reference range 61.5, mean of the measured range 83.5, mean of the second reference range 84.6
